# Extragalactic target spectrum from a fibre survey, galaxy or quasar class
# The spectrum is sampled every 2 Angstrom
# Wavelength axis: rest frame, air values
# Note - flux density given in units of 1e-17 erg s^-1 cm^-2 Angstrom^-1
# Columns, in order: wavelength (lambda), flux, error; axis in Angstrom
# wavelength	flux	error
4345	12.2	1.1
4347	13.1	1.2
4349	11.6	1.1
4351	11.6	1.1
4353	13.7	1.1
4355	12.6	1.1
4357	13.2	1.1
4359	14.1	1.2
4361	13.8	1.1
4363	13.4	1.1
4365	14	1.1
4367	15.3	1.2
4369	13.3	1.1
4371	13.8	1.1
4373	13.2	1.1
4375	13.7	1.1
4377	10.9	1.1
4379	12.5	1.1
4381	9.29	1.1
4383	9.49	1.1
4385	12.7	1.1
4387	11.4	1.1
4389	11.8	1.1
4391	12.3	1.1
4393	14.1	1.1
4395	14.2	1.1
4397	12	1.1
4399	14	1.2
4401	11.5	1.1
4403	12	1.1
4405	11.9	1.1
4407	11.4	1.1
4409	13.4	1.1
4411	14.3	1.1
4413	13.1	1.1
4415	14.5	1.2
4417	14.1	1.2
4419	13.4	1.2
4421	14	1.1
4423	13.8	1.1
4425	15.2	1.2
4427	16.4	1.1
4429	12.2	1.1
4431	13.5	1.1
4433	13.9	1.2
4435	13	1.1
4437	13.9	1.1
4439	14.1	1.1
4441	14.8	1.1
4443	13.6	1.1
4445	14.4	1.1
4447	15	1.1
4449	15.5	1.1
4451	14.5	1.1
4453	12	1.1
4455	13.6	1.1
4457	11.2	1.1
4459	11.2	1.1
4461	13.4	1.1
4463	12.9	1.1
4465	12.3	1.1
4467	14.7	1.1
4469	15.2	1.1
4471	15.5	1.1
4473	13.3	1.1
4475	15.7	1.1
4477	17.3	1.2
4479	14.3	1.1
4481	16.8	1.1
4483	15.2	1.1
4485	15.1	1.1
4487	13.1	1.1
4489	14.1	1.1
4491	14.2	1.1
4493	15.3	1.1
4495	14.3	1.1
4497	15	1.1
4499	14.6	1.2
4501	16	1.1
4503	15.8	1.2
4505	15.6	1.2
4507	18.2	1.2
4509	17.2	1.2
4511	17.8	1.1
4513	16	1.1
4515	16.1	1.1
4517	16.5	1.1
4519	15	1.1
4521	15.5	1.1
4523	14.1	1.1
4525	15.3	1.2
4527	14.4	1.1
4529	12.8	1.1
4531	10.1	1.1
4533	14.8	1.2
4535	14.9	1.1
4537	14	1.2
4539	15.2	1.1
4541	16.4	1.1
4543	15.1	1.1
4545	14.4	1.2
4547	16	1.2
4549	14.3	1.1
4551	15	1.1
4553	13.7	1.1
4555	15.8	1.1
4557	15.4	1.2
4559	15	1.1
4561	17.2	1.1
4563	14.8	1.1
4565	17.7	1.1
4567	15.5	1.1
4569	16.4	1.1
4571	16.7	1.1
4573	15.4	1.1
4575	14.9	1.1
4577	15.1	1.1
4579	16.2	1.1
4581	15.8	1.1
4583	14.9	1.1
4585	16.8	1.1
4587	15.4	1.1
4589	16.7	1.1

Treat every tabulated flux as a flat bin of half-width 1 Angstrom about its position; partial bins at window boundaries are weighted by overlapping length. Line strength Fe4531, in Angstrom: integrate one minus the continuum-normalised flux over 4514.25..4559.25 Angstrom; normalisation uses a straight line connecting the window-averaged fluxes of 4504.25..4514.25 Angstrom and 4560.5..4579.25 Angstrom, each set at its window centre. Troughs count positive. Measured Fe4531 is 4.7 Angstrom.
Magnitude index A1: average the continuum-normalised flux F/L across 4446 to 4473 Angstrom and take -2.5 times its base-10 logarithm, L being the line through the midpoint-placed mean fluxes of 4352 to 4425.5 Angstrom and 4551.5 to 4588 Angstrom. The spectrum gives 0.04 mag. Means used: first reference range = 13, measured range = 13.6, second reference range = 15.7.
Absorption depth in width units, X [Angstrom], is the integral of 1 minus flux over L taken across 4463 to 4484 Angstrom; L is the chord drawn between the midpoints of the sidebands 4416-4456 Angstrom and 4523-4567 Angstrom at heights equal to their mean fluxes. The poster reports -0.9 Angstrom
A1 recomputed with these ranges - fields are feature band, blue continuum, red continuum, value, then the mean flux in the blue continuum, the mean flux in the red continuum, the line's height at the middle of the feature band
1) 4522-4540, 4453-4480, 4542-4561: 0.06 mag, 13.8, 15.1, 14.8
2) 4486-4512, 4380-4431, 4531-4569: -0.08 mag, 12.9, 15.2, 14.4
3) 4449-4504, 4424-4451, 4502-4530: 0.05 mag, 14.3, 15.7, 15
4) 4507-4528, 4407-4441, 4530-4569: -0.08 mag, 13.9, 15.1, 14.8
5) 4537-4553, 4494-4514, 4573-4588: 0.05 mag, 16.1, 15.6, 15.8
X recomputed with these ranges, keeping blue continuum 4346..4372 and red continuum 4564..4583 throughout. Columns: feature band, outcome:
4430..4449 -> 0.28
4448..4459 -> 0.99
